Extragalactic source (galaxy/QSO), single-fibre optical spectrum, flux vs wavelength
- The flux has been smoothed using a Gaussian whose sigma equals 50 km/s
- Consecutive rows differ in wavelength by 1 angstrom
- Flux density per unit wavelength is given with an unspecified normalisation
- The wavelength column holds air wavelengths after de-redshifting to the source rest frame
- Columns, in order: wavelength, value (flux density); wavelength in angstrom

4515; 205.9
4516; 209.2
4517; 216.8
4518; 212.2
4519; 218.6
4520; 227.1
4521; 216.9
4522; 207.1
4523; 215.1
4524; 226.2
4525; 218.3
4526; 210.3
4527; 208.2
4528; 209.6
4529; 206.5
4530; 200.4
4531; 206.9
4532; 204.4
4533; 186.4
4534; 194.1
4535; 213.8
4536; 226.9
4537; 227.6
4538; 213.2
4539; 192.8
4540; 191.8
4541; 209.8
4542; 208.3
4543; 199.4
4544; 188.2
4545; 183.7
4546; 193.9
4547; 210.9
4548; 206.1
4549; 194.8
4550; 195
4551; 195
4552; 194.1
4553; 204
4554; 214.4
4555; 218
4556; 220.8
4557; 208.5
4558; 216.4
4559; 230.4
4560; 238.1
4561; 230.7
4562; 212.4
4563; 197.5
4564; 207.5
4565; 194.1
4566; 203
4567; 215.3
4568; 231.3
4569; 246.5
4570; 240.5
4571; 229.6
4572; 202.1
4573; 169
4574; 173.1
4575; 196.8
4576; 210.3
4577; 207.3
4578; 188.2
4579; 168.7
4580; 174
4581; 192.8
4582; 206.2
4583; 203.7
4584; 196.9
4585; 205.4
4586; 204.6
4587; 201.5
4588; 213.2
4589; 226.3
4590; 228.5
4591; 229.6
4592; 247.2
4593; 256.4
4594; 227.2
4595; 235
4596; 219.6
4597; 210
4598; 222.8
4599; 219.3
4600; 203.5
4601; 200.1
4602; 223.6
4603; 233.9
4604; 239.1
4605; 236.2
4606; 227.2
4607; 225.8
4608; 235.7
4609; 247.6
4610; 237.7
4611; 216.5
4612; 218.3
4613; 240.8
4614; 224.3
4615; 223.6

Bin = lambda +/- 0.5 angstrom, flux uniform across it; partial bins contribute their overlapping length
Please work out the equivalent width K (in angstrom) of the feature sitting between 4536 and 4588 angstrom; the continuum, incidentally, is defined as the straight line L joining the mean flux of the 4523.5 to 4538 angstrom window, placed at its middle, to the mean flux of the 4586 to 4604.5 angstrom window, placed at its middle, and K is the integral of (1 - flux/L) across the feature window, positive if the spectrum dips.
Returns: 2.7 angstrom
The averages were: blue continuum 210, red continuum 224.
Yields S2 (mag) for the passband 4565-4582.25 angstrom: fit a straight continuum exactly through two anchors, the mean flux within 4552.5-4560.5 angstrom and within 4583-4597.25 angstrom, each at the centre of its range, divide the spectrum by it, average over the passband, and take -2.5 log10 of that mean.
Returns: 0.09 mag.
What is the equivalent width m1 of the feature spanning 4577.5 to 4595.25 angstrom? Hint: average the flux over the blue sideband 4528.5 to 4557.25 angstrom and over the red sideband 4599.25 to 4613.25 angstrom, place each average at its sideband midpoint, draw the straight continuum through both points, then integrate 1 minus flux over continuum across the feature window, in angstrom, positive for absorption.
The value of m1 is 0.7 angstrom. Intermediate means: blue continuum 204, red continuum 227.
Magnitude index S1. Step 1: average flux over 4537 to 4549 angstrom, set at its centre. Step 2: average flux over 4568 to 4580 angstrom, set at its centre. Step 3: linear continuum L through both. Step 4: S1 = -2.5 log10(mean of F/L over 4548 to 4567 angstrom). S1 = -0.04 mag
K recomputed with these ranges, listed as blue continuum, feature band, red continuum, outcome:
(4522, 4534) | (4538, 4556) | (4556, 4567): 0.89 angstrom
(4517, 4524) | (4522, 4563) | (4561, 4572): 1.75 angstrom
